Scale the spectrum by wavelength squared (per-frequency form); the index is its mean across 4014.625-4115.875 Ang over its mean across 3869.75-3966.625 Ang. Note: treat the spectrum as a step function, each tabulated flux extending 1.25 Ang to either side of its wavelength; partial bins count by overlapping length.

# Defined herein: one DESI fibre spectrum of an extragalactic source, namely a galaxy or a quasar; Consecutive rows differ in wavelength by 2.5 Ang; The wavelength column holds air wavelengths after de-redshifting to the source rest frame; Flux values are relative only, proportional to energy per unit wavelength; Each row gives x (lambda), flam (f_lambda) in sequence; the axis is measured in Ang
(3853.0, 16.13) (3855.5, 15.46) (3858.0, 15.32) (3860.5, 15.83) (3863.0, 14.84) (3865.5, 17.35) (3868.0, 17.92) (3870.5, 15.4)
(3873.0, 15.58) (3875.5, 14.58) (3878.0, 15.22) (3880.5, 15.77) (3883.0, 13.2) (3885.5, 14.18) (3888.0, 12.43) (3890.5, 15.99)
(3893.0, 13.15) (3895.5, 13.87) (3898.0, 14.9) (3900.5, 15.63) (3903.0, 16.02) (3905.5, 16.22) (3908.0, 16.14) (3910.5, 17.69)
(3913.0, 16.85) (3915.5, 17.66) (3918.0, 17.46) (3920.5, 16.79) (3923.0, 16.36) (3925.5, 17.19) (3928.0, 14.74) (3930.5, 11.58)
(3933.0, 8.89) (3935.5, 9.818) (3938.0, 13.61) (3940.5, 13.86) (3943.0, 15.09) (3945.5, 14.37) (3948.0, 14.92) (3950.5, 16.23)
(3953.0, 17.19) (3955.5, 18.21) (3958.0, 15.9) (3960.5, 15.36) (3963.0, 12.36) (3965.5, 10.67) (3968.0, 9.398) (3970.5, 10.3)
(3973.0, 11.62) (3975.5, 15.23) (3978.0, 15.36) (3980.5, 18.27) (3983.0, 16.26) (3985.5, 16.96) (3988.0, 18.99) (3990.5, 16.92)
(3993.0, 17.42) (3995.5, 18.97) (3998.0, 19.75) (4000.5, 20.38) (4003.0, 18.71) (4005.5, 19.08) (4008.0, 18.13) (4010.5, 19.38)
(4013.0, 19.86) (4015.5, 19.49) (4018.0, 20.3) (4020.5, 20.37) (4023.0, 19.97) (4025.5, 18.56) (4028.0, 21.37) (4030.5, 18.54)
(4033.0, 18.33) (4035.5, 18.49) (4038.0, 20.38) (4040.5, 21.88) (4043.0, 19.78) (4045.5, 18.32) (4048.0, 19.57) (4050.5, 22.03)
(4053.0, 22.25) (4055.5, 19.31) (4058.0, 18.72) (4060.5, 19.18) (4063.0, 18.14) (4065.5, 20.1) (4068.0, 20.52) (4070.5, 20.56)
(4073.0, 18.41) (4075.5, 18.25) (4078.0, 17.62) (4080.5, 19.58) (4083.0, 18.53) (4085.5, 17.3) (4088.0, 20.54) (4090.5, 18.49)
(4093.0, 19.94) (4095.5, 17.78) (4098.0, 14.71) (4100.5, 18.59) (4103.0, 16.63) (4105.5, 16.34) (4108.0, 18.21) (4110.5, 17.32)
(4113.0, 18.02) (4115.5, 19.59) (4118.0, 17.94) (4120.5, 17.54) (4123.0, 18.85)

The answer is 1.38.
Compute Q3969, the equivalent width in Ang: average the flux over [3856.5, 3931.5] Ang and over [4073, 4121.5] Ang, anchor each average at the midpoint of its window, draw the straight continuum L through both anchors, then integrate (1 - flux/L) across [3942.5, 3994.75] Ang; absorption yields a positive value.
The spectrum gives 4.25 Ang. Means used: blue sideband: 15.5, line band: 15.1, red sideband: 18.1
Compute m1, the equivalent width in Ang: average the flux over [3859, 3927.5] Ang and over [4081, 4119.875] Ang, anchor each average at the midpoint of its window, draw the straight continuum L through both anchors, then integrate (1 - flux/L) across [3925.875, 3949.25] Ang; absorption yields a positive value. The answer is 4.4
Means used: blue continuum 15.7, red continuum 18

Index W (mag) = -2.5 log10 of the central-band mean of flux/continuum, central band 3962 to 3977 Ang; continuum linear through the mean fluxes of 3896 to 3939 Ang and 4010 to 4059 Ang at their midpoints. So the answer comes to 0.43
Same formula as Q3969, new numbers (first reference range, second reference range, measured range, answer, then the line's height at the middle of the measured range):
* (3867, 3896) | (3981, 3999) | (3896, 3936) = 1.03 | 15.8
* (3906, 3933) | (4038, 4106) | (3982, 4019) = -2.37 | 17.6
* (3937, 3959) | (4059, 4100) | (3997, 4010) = -1.81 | 16.9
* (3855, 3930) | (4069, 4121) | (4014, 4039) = -3.24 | 17.3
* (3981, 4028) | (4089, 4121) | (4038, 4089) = -3.57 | 18.3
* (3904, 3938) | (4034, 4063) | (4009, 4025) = -0.93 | 18.7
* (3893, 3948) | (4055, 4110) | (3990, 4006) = -2.09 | 16.6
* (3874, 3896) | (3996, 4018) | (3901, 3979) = 8.72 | 16.6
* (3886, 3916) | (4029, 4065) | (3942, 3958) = 0.82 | 16.9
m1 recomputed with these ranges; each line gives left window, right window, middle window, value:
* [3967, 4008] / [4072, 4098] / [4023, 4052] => -3.71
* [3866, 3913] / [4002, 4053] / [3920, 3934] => 1.91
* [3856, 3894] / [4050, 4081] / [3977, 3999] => 0.11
